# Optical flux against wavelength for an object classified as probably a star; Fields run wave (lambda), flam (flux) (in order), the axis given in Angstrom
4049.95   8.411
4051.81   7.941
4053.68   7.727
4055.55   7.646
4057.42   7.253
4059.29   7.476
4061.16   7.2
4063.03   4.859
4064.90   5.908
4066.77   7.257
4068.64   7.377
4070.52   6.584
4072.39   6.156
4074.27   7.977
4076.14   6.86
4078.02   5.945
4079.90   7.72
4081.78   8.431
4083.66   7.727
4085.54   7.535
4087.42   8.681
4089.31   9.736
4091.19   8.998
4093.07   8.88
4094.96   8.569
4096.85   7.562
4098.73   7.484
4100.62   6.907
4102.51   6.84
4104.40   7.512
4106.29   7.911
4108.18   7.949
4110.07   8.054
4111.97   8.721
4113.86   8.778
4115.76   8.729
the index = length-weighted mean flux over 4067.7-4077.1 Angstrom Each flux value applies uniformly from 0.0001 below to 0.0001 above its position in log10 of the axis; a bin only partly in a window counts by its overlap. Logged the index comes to 6.99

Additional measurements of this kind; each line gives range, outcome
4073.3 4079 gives 6.93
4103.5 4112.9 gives 8.03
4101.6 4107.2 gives 7.42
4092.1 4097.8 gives 8.34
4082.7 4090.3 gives 8.42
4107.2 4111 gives 8.01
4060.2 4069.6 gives 6.52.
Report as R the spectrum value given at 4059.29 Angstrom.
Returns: 7.476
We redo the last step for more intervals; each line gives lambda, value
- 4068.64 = 7.377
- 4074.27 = 7.977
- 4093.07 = 8.88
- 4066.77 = 7.257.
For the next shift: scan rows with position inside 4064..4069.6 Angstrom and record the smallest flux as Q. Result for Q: 5.908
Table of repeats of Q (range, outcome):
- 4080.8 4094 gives 7.535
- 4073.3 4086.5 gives 5.945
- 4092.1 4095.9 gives 8.569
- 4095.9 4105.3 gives 6.84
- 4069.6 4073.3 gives 6.156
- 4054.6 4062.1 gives 7.2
